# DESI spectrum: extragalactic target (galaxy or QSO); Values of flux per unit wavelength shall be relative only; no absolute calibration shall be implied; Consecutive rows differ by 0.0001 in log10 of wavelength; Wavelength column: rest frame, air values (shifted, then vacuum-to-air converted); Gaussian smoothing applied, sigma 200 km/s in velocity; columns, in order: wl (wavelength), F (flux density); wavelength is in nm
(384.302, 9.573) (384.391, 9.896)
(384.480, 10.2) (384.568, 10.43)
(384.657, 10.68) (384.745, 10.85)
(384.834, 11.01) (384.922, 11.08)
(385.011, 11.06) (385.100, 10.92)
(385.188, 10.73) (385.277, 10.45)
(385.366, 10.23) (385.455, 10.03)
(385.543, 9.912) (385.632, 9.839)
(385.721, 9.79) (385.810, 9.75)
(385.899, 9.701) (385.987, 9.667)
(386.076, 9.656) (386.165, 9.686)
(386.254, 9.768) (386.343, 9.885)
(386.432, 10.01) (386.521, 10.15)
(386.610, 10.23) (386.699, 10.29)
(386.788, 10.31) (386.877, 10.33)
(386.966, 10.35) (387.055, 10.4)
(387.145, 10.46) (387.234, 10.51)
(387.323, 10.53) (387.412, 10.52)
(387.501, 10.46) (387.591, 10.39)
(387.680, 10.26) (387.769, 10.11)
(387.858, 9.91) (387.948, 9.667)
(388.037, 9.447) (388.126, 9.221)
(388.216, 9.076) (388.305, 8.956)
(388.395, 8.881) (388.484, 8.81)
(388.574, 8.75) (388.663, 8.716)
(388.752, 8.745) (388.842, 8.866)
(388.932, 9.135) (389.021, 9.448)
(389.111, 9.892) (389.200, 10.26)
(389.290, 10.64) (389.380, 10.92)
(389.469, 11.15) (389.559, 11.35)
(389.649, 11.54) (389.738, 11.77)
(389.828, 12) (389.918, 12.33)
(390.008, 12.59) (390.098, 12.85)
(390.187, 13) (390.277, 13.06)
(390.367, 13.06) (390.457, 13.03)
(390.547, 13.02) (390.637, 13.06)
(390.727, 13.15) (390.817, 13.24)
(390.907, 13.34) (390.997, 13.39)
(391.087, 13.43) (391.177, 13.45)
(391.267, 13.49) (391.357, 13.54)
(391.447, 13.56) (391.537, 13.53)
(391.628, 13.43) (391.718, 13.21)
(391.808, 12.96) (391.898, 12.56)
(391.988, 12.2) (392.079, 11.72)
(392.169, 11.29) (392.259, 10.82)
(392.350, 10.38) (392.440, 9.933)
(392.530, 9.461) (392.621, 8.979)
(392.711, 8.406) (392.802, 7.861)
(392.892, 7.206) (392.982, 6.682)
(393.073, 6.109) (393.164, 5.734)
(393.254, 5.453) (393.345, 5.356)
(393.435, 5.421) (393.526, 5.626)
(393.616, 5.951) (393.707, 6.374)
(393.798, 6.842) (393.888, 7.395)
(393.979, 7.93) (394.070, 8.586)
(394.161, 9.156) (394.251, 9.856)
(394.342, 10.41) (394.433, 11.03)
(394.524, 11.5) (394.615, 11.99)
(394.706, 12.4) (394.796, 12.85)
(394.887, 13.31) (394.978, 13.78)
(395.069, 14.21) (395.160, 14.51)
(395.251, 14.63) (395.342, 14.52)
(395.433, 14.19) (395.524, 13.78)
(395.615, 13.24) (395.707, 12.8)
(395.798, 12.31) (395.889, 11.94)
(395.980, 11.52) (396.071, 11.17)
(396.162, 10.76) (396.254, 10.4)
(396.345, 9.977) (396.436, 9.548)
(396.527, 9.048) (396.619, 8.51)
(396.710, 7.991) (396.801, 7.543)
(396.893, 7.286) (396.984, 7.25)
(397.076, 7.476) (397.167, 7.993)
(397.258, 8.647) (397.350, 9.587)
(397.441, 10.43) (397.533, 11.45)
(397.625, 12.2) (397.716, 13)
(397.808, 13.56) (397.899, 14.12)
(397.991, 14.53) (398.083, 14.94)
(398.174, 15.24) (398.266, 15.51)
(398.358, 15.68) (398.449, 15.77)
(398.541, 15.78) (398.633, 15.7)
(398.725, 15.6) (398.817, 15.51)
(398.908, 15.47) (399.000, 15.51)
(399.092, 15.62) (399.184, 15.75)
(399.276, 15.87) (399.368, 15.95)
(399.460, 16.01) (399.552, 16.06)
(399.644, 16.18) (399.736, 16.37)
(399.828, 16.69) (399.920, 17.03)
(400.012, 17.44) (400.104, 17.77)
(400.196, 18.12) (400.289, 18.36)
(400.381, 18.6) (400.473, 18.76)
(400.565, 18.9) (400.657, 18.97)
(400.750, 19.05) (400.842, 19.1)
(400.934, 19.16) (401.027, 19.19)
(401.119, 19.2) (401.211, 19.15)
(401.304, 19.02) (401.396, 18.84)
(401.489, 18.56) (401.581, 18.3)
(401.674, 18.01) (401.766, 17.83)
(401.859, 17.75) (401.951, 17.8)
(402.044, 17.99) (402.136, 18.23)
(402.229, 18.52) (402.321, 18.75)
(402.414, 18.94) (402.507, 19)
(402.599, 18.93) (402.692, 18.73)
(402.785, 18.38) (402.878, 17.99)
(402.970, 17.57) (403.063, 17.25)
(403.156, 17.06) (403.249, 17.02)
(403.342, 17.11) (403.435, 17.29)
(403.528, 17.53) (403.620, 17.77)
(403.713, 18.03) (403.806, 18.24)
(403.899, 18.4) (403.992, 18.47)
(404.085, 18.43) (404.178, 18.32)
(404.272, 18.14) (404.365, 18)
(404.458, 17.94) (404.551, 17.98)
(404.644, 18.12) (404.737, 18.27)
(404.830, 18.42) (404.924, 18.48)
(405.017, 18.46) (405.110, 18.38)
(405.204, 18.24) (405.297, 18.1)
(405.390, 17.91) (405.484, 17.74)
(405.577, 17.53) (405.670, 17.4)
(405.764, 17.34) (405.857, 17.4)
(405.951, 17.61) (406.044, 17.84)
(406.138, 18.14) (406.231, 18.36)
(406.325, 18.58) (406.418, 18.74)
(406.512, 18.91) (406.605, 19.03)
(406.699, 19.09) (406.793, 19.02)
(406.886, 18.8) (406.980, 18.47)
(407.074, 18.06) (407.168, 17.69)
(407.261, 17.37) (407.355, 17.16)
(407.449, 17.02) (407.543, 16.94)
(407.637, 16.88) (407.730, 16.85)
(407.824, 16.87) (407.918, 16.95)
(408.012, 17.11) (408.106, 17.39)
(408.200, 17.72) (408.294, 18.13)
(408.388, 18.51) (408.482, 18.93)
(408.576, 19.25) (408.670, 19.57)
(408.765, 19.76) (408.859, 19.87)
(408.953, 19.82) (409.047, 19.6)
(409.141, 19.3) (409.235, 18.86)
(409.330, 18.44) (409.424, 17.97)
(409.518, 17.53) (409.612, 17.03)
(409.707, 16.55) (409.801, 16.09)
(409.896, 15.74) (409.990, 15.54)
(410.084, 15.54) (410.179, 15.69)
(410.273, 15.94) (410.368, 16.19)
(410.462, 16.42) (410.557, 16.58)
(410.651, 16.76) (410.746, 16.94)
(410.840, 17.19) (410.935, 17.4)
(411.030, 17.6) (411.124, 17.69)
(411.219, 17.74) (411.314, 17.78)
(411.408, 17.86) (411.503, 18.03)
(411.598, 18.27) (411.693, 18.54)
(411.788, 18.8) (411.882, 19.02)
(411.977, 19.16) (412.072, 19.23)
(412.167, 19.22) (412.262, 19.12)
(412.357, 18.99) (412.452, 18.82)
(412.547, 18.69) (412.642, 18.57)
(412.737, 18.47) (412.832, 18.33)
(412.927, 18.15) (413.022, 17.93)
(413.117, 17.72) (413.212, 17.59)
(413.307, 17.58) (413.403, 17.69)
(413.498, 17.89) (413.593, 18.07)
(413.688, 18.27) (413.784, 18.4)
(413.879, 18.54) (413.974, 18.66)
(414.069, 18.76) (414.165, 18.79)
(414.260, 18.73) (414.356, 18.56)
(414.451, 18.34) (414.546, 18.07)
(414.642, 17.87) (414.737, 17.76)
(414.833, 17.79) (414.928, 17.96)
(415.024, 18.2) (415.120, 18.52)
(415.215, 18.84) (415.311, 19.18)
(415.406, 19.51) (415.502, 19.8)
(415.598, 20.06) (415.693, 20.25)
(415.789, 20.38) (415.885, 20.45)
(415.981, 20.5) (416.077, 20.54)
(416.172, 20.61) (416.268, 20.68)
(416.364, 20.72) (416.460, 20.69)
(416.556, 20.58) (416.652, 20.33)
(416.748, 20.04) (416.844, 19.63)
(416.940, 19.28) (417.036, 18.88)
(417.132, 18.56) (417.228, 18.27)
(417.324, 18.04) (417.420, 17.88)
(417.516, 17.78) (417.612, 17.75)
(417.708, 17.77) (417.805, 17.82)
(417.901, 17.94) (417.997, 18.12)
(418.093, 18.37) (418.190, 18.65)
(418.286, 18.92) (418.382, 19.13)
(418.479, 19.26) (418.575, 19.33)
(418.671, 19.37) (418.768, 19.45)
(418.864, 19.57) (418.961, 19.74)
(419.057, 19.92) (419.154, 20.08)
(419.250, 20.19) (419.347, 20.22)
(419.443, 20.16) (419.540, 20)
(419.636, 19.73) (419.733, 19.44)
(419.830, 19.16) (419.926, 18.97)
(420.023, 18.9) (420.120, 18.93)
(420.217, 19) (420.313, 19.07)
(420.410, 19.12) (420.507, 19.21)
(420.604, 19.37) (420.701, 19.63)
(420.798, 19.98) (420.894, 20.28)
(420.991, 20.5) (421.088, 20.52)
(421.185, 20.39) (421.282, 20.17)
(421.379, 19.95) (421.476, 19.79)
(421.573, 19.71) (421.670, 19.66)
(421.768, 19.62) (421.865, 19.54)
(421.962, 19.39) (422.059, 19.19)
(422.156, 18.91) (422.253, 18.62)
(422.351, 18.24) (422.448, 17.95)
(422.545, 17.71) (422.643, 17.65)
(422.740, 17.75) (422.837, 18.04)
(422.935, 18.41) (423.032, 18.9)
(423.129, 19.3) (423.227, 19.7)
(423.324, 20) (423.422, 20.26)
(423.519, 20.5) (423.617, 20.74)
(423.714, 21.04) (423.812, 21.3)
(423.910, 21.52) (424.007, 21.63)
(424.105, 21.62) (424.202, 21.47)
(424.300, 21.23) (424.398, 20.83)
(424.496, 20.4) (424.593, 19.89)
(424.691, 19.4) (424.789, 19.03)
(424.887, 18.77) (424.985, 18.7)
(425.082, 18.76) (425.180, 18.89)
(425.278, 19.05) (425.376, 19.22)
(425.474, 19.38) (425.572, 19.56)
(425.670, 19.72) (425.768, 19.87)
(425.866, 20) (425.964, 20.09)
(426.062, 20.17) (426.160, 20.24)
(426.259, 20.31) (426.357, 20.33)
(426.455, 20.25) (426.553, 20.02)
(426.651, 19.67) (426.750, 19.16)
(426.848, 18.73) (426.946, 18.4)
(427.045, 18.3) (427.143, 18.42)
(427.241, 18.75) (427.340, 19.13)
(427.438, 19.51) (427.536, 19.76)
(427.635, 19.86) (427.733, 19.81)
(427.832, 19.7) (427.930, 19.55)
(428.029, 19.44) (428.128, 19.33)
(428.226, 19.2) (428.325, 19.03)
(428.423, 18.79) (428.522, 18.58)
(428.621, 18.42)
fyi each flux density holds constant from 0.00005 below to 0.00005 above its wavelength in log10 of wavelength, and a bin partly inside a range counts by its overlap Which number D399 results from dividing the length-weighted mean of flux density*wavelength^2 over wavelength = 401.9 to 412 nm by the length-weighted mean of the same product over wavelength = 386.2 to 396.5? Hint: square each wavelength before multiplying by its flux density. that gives 1.8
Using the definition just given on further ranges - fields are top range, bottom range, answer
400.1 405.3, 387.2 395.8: 1.80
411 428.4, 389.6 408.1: 1.45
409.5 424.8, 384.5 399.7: 1.92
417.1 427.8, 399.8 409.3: 1.16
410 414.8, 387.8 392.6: 1.76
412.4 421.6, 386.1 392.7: 1.98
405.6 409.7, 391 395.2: 1.91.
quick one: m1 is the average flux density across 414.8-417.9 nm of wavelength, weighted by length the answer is 19.3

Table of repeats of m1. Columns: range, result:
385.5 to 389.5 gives 9.85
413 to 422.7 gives 19.1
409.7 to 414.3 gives 17.8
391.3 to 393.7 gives 9.48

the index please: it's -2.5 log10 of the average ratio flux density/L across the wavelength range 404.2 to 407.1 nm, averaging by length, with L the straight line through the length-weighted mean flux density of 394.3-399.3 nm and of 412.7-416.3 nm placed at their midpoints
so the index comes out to -0.17 mag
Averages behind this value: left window 12.5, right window 18.8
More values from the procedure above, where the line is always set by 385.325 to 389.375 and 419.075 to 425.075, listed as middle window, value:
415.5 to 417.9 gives -0.077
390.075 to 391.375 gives -0.221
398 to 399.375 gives -0.192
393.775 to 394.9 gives 0.156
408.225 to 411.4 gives -0.094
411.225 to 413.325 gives -0.097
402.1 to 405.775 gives -0.238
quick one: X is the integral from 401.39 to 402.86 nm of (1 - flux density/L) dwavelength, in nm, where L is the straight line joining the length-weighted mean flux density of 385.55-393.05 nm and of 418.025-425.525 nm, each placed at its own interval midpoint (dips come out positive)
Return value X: -0.43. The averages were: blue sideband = 10.8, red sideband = 19.6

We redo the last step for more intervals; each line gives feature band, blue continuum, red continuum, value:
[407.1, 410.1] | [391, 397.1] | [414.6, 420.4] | -0.36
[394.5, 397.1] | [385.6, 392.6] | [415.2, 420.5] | 0.30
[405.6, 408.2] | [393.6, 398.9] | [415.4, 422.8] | -0.44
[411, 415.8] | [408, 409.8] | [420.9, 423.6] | 0.06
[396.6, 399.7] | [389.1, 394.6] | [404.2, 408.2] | 0.18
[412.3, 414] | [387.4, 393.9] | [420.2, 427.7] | -0.17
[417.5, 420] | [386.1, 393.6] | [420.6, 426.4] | -0.10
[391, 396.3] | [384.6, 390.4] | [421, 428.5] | 0.51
